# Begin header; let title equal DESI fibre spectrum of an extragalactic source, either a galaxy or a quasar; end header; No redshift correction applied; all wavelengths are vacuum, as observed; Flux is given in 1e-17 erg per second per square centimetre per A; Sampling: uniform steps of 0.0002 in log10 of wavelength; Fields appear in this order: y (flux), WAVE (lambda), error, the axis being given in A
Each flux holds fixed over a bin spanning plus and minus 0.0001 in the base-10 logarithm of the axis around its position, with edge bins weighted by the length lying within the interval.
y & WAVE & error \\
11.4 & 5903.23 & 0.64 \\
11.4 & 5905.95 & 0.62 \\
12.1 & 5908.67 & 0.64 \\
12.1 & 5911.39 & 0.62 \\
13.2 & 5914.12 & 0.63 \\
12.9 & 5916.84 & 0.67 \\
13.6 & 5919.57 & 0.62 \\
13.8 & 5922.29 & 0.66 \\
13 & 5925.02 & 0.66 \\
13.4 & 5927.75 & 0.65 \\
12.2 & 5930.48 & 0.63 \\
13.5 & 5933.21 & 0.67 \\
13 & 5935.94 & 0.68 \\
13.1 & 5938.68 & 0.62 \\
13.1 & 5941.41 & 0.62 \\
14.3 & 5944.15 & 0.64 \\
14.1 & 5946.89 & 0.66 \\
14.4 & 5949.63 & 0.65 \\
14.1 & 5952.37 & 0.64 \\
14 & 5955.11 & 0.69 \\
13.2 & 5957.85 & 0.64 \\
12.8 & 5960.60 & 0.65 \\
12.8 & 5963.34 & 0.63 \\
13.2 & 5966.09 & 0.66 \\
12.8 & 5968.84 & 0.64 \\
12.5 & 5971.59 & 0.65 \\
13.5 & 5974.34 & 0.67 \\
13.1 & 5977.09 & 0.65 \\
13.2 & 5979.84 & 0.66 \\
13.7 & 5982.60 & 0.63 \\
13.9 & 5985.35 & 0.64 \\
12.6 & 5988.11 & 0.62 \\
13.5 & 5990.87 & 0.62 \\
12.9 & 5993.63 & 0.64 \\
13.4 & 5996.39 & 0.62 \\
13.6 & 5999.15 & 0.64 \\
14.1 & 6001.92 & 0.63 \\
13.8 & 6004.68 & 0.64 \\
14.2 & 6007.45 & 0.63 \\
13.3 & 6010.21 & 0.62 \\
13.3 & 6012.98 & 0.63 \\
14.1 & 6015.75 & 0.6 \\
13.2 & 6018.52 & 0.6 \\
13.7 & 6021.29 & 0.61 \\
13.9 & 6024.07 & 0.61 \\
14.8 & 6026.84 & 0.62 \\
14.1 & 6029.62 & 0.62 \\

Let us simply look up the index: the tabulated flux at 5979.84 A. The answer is 13.2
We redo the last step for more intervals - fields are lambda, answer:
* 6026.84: 14.8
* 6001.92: 14.1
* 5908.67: 12.1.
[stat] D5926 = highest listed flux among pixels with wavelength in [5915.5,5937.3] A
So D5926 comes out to 13.8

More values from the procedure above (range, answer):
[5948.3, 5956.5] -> 14.4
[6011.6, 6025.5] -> 14.1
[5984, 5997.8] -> 13.9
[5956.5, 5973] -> 13.2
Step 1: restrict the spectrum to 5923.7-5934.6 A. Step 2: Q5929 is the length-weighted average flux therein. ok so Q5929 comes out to 13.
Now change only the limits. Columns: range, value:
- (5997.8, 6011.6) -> 13.8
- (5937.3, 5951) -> 13.8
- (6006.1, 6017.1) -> 13.7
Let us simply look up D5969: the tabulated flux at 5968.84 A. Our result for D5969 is 12.8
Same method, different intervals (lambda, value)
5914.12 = 13.2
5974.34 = 13.5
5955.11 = 14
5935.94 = 13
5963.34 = 12.8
